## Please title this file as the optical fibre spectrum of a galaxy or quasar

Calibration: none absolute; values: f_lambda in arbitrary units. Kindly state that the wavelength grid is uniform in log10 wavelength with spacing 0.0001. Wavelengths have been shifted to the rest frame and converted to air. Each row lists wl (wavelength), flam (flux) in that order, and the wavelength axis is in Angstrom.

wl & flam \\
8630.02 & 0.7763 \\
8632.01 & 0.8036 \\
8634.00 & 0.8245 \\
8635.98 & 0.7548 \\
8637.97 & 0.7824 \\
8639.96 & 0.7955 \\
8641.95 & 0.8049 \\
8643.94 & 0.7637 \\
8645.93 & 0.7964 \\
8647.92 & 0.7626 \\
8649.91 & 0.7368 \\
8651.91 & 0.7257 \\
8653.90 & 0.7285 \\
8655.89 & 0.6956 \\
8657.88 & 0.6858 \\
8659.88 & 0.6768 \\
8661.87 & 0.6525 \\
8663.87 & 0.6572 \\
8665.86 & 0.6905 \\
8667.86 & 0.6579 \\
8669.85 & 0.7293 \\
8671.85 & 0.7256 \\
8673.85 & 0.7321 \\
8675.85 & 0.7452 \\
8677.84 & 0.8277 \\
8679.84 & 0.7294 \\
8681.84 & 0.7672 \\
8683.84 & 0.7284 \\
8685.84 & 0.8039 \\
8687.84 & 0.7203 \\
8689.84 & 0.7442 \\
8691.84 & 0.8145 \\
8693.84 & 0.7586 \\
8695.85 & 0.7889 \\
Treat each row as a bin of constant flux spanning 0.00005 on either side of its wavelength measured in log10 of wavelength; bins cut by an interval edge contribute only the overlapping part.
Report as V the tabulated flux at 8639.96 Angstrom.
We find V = 0.7955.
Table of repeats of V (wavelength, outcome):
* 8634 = 0.8245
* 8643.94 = 0.7637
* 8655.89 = 0.6956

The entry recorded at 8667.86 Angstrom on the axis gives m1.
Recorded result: 0.6579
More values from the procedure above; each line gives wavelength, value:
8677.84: 0.8277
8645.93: 0.7964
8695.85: 0.7889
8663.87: 0.6572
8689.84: 0.7442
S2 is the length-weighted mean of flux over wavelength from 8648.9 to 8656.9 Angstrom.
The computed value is 0.722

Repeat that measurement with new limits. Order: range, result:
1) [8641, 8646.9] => 0.788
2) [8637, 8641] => 0.789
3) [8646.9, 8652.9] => 0.741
